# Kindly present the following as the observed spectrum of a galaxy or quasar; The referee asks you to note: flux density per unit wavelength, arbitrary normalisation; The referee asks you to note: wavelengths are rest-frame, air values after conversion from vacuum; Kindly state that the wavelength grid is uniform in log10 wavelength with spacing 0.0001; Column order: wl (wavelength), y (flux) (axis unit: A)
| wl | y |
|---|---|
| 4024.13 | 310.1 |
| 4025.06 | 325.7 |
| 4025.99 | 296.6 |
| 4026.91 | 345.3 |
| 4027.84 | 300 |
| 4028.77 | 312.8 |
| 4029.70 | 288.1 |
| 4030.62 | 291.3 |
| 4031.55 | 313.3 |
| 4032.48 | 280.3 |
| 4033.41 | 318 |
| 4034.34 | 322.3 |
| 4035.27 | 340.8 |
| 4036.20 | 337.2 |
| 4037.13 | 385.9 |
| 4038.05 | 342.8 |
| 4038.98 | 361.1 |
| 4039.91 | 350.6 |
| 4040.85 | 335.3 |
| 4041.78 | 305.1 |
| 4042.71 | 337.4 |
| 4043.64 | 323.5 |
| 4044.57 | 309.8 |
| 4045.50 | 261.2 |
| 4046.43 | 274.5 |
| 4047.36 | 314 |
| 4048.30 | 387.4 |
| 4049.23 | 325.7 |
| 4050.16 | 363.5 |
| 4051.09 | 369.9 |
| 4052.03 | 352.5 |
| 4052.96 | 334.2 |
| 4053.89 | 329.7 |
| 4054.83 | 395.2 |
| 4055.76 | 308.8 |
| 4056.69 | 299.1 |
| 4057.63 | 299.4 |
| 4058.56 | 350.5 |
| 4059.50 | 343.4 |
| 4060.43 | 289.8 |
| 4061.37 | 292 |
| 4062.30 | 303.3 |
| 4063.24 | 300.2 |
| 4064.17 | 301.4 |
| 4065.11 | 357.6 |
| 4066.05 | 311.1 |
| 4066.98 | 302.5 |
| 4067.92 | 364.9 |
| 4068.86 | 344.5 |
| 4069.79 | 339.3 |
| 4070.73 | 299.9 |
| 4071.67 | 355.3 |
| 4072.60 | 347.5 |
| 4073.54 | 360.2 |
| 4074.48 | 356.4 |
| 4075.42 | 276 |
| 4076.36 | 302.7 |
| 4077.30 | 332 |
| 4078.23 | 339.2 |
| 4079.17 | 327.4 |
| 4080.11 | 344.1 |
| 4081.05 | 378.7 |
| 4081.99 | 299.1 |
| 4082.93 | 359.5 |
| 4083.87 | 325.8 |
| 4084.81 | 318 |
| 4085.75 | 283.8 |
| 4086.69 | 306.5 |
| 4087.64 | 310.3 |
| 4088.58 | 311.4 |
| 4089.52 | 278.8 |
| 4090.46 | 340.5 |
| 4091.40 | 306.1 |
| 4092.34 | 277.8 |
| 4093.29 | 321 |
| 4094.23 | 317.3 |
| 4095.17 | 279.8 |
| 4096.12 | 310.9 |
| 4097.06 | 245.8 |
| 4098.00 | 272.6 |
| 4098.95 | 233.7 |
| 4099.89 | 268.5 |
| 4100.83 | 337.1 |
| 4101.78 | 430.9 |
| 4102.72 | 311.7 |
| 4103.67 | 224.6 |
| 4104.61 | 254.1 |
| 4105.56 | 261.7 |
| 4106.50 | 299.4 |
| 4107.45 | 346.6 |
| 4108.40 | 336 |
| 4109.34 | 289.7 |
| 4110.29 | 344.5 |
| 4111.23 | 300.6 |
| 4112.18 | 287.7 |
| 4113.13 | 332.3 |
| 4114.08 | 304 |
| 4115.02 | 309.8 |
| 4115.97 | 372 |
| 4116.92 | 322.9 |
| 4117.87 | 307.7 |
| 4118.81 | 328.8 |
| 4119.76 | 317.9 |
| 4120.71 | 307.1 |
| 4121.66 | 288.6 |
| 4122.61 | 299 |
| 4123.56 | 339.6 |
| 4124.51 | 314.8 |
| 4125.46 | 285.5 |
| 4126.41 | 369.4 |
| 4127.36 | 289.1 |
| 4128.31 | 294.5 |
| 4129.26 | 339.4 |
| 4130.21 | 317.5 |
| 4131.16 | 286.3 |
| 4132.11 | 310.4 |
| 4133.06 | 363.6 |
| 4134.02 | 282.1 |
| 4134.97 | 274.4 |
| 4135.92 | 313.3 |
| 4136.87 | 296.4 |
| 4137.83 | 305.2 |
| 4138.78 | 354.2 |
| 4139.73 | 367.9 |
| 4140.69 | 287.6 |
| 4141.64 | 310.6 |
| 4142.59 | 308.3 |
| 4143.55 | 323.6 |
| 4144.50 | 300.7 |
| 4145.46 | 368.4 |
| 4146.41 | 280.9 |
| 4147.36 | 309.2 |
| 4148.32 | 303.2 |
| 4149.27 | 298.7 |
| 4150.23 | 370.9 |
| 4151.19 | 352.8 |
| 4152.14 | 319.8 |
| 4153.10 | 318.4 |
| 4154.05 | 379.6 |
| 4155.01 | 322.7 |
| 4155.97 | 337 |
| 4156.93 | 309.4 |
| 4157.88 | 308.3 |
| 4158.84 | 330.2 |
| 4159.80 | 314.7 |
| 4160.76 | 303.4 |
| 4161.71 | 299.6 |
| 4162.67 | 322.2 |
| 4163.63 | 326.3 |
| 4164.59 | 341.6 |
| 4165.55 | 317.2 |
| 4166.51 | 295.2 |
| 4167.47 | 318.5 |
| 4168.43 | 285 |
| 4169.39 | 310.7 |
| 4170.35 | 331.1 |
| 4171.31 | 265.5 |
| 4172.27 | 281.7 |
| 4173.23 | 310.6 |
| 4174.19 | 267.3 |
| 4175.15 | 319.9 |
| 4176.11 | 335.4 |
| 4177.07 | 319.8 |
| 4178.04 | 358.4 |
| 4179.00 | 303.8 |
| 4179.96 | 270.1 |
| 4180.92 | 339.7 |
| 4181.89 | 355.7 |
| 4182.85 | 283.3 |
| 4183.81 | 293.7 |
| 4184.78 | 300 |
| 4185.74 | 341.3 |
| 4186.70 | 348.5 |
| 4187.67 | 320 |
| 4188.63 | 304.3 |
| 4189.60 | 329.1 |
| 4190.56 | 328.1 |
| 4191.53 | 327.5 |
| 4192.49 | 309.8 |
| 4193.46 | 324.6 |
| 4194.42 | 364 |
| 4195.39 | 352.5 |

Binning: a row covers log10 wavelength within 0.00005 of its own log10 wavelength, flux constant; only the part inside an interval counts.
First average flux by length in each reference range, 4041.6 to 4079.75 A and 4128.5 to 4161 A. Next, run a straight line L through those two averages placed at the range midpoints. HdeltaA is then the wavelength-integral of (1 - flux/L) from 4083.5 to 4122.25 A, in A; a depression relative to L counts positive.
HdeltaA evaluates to 2.1 A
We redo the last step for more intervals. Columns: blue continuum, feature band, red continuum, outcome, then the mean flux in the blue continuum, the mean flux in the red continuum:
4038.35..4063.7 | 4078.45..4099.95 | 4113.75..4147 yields 1.02 A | 327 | 316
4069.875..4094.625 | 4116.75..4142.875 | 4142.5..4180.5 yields 0.41 A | 322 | 316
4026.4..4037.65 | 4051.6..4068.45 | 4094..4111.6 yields -0.70 A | 320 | 298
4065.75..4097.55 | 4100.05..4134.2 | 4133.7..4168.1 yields 0.57 A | 320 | 319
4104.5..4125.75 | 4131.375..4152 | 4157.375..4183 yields -0.38 A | 312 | 312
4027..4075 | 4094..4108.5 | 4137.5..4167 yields 1.36 A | 327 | 322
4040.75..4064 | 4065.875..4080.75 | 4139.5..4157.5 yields -0.39 A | 324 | 324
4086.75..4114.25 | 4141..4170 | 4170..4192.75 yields -0.87 A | 301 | 314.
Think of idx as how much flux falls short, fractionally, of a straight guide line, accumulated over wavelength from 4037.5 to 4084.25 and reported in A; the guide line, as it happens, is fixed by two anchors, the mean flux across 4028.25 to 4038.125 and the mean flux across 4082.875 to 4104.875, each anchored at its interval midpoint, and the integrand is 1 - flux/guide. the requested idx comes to -2.8 A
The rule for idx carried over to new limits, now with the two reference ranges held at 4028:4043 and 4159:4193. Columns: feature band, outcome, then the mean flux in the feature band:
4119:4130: 0.2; 314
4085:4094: 0.5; 305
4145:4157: -0.5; 329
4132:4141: 0.0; 316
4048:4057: -0.6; 347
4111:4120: 0.0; 319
